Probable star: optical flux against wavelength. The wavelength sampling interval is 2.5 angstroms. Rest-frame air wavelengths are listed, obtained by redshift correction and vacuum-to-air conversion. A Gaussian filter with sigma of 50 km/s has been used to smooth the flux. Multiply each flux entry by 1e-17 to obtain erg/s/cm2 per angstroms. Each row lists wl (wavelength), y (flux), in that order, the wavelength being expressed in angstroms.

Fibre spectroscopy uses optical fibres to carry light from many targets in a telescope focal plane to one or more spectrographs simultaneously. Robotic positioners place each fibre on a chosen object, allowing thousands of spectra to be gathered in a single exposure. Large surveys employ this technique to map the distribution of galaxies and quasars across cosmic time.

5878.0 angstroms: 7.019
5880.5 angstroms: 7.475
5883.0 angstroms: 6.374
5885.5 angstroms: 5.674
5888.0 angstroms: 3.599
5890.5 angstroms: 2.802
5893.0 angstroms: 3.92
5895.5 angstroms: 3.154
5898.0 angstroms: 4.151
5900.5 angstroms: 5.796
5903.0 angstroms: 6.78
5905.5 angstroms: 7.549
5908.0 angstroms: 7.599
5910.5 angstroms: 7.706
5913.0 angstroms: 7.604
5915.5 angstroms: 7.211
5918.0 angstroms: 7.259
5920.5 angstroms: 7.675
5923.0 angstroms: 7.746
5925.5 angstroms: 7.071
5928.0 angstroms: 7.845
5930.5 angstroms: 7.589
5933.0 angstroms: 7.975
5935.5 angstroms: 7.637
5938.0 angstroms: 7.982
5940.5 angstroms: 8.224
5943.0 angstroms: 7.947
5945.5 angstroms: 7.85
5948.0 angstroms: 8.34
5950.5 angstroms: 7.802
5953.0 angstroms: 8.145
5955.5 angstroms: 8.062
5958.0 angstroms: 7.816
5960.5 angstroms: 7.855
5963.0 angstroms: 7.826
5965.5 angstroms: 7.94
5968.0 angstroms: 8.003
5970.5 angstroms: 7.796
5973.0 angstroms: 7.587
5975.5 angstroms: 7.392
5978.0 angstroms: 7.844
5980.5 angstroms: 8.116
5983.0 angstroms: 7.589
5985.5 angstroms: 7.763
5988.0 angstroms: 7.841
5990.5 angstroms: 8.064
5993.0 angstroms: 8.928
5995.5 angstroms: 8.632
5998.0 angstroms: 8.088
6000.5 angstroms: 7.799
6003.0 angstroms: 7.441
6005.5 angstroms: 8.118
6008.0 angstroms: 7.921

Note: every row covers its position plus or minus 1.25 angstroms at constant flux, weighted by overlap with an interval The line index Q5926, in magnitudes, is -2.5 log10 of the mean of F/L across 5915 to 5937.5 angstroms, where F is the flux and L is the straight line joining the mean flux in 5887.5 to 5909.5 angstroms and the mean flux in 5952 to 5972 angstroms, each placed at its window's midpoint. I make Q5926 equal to -0.19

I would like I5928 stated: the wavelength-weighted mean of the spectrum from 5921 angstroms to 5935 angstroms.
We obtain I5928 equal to 7.65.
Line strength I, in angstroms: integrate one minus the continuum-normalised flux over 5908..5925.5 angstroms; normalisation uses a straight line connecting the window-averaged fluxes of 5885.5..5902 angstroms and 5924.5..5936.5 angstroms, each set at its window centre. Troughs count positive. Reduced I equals -3.5 angstroms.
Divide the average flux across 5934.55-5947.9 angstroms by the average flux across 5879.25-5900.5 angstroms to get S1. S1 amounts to 1.7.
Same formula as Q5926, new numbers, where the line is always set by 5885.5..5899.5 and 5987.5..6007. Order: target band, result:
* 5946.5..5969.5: -0.23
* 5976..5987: -0.05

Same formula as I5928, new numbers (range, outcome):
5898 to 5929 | 7.19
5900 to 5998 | 7.77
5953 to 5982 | 7.85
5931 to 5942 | 7.93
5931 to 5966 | 7.95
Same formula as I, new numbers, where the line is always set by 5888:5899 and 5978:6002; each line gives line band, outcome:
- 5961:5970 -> -1.30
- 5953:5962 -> -1.95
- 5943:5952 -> -2.88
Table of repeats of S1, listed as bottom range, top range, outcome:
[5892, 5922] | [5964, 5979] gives 1.21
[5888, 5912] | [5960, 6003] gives 1.46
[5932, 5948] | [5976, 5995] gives 1.01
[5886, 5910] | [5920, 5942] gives 1.51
